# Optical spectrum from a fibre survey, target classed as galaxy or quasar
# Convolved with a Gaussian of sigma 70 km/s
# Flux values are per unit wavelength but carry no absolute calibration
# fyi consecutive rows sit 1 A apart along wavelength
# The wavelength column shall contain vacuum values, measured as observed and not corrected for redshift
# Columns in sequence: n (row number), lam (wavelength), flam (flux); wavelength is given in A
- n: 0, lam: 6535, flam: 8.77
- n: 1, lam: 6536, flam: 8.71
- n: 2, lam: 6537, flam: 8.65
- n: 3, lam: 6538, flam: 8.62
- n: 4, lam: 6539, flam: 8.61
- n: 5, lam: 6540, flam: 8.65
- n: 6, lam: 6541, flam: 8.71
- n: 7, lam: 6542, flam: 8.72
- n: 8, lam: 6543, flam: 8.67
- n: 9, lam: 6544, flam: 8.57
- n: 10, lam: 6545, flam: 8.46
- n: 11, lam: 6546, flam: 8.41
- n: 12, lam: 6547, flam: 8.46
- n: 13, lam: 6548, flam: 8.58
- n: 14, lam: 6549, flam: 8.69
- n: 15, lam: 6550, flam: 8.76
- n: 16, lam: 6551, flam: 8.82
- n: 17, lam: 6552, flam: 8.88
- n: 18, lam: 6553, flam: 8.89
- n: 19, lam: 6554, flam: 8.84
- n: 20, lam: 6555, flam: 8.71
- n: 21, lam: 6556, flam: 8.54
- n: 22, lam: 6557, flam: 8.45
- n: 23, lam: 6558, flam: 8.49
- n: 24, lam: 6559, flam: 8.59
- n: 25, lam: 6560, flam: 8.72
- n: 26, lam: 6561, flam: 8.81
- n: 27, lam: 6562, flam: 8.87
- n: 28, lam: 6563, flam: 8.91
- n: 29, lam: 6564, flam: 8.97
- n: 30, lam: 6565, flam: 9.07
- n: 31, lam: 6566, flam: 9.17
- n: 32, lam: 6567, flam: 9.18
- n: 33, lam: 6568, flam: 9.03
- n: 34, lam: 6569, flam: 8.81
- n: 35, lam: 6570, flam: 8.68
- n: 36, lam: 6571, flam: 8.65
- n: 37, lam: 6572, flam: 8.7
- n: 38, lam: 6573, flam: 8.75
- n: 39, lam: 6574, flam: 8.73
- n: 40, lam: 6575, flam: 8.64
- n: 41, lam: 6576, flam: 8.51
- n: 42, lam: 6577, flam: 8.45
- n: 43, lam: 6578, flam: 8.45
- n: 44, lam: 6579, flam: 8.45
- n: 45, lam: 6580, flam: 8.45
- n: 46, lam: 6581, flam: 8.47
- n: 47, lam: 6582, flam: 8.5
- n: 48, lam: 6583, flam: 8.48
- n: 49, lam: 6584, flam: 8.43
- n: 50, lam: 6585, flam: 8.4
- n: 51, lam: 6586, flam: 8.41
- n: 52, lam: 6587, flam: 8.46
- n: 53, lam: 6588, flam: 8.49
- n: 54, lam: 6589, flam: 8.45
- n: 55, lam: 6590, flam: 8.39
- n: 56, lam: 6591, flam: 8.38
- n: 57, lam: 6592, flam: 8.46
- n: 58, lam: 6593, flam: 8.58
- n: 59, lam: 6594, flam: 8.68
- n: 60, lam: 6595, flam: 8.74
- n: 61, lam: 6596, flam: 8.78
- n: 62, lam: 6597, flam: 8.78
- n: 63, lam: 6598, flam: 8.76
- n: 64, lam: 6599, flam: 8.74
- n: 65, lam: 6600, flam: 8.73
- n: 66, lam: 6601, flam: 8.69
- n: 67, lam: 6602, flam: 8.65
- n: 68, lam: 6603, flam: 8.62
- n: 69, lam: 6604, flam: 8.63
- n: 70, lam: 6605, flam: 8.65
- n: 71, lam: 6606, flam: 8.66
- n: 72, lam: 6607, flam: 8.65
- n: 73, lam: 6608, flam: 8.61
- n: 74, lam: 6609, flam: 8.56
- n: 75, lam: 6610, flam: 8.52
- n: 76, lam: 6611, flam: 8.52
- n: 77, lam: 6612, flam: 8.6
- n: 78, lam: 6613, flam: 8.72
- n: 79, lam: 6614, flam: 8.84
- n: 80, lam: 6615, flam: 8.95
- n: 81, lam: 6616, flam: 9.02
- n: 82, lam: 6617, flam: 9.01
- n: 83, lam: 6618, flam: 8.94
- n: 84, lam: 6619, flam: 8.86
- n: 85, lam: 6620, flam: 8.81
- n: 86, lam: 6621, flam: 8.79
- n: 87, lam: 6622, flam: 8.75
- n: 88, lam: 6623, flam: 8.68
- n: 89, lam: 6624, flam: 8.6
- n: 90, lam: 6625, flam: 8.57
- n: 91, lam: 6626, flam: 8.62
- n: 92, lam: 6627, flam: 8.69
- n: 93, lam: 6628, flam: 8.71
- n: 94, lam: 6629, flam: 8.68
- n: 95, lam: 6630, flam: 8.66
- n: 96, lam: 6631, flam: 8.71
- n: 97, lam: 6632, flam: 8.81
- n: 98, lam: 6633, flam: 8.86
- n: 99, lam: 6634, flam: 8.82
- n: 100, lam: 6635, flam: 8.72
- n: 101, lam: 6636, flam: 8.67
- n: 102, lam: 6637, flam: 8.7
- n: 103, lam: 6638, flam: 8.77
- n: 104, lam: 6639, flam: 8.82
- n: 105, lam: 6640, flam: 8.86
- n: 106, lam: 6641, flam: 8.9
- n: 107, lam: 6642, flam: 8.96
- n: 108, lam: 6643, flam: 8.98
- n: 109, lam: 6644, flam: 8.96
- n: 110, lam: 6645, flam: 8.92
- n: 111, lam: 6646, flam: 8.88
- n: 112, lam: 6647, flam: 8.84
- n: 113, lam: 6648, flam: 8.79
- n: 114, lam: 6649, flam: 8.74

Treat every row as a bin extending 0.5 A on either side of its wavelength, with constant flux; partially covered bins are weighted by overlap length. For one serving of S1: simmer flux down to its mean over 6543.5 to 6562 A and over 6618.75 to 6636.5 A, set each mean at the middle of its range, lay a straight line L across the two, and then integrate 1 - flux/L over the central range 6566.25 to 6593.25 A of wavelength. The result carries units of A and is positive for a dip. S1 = 0.3 A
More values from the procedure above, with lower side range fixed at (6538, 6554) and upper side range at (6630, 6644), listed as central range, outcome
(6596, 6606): 0.1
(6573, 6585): 0.3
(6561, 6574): -0.3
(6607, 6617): 0.1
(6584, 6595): 0.3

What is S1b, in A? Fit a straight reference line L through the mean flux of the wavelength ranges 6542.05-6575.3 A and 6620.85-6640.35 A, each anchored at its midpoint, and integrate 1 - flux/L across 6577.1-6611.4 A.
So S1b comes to 0.7 A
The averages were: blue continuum 8.74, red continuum 8.72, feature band 8.56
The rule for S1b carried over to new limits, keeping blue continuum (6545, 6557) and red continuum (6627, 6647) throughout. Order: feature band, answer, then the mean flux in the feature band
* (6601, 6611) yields 0.2 A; 8.62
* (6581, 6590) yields 0.3 A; 8.45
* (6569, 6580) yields 0.1 A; 8.6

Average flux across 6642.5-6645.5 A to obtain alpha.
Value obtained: 8.95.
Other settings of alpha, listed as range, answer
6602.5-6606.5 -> 8.64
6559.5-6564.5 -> 8.86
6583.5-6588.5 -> 8.44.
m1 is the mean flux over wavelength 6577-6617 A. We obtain 8.6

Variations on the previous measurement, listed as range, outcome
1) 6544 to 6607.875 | 8.65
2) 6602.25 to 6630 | 8.71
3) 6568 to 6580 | 8.63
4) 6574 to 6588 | 8.48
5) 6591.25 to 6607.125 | 8.67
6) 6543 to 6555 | 8.67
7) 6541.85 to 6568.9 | 8.75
